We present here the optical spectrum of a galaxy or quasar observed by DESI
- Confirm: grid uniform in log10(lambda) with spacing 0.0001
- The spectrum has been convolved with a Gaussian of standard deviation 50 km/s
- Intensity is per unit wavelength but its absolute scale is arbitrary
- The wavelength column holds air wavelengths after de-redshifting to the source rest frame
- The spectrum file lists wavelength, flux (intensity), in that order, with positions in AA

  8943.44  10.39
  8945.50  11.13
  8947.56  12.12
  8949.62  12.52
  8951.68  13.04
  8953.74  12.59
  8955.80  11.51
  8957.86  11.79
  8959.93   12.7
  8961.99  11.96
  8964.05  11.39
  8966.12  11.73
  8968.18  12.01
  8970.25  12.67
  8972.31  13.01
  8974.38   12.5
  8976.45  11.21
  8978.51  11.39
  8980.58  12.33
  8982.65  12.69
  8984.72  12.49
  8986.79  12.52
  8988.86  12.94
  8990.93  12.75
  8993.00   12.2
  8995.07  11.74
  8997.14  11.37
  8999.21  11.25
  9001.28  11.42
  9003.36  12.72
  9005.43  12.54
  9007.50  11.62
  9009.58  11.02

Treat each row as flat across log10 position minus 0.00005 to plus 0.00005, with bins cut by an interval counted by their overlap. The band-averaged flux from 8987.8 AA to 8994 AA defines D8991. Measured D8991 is 12.6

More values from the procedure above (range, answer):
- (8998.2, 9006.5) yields 12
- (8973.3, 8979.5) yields 11.7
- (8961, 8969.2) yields 11.8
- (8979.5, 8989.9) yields 12.6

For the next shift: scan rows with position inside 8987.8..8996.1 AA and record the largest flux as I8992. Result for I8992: 12.94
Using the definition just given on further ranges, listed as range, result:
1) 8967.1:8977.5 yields 13.01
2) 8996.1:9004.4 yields 12.72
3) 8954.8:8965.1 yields 12.7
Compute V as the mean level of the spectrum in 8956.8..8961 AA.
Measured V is 12.2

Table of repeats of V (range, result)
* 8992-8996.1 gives 12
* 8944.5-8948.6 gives 11.6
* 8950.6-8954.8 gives 12.8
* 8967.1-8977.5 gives 12.3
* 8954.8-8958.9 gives 11.6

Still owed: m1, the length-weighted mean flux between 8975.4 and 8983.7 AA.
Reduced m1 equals 11.9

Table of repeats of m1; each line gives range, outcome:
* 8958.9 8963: 12.3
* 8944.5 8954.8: 12.3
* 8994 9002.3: 11.5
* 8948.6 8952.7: 12.8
